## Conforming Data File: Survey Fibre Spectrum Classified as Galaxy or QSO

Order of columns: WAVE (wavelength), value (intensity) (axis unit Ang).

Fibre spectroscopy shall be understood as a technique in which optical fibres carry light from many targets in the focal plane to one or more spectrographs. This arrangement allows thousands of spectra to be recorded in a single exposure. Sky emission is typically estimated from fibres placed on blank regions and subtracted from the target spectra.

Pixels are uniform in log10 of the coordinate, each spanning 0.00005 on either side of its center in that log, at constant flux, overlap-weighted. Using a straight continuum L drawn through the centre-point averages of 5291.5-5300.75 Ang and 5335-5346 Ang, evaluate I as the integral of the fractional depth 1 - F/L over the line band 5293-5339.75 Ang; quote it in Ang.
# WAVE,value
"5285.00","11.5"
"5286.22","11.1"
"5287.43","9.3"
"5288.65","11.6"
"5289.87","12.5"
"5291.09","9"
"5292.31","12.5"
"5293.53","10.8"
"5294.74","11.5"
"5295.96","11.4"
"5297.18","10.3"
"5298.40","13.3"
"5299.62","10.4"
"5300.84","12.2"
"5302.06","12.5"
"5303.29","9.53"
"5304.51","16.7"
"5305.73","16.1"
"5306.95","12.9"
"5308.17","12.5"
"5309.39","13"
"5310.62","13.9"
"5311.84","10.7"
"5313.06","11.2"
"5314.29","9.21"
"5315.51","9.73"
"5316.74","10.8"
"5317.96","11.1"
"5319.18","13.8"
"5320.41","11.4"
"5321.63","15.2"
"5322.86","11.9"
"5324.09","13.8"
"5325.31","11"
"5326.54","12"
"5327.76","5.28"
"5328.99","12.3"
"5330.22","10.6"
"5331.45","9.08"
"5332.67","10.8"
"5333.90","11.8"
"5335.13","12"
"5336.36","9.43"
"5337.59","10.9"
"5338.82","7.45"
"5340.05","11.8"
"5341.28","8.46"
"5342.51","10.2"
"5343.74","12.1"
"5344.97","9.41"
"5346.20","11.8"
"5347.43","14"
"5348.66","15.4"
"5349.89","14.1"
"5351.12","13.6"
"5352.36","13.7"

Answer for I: -2.86 Ang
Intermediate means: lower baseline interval 11.5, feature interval 11.5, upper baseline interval 10.2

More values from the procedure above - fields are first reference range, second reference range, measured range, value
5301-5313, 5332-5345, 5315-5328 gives 0.2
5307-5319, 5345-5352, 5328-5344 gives 3.0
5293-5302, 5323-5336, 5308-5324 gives -1.1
